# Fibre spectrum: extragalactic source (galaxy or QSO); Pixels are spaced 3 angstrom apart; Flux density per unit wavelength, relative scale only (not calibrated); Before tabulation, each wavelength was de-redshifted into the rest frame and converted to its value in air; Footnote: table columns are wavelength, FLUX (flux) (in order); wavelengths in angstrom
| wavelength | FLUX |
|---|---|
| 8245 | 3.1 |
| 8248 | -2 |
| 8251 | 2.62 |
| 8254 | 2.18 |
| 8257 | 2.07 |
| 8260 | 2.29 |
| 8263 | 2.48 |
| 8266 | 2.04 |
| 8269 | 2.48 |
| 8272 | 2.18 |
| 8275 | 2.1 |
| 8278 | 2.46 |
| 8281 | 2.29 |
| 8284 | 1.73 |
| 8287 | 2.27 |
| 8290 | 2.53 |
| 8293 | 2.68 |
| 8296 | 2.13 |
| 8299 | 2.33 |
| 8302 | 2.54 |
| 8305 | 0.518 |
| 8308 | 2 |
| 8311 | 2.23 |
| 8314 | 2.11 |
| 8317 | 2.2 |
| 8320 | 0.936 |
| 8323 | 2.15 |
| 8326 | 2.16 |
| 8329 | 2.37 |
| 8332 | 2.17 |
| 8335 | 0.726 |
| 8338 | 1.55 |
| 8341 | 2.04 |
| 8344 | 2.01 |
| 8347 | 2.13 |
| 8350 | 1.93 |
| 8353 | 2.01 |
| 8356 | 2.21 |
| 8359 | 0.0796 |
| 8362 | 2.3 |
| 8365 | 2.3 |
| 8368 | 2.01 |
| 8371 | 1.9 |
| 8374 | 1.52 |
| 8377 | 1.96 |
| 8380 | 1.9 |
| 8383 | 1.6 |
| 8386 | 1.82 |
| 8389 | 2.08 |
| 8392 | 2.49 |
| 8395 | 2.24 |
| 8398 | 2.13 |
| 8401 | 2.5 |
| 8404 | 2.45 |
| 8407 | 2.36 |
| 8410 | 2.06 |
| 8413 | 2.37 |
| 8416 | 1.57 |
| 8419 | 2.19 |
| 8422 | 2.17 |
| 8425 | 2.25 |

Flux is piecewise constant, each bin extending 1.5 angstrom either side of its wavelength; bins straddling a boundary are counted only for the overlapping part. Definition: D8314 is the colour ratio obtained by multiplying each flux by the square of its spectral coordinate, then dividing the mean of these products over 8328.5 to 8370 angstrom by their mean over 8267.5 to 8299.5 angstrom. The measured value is 0.8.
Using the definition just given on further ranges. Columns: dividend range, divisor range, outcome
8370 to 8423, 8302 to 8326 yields 1.17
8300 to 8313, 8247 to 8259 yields 1.34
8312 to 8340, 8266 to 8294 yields 0.81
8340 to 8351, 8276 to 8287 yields 0.95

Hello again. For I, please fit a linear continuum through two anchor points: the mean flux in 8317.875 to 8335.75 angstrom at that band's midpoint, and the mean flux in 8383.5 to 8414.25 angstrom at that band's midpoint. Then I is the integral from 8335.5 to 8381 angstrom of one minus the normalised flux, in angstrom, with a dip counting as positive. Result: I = 3.7 angstrom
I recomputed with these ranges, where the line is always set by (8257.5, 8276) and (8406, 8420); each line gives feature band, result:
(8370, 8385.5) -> 2.6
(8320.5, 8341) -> 3.4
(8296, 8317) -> 2.2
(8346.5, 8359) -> 1.9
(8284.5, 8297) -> -0.7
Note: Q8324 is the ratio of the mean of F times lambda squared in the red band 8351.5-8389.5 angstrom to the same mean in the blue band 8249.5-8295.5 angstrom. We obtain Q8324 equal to 0.81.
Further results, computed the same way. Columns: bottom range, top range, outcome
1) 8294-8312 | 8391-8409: 1.22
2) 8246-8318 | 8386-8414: 1.15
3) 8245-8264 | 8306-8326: 1.14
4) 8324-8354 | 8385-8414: 1.20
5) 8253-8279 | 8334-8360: 0.76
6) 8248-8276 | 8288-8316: 1.05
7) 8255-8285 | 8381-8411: 1.01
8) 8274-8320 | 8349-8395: 0.91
